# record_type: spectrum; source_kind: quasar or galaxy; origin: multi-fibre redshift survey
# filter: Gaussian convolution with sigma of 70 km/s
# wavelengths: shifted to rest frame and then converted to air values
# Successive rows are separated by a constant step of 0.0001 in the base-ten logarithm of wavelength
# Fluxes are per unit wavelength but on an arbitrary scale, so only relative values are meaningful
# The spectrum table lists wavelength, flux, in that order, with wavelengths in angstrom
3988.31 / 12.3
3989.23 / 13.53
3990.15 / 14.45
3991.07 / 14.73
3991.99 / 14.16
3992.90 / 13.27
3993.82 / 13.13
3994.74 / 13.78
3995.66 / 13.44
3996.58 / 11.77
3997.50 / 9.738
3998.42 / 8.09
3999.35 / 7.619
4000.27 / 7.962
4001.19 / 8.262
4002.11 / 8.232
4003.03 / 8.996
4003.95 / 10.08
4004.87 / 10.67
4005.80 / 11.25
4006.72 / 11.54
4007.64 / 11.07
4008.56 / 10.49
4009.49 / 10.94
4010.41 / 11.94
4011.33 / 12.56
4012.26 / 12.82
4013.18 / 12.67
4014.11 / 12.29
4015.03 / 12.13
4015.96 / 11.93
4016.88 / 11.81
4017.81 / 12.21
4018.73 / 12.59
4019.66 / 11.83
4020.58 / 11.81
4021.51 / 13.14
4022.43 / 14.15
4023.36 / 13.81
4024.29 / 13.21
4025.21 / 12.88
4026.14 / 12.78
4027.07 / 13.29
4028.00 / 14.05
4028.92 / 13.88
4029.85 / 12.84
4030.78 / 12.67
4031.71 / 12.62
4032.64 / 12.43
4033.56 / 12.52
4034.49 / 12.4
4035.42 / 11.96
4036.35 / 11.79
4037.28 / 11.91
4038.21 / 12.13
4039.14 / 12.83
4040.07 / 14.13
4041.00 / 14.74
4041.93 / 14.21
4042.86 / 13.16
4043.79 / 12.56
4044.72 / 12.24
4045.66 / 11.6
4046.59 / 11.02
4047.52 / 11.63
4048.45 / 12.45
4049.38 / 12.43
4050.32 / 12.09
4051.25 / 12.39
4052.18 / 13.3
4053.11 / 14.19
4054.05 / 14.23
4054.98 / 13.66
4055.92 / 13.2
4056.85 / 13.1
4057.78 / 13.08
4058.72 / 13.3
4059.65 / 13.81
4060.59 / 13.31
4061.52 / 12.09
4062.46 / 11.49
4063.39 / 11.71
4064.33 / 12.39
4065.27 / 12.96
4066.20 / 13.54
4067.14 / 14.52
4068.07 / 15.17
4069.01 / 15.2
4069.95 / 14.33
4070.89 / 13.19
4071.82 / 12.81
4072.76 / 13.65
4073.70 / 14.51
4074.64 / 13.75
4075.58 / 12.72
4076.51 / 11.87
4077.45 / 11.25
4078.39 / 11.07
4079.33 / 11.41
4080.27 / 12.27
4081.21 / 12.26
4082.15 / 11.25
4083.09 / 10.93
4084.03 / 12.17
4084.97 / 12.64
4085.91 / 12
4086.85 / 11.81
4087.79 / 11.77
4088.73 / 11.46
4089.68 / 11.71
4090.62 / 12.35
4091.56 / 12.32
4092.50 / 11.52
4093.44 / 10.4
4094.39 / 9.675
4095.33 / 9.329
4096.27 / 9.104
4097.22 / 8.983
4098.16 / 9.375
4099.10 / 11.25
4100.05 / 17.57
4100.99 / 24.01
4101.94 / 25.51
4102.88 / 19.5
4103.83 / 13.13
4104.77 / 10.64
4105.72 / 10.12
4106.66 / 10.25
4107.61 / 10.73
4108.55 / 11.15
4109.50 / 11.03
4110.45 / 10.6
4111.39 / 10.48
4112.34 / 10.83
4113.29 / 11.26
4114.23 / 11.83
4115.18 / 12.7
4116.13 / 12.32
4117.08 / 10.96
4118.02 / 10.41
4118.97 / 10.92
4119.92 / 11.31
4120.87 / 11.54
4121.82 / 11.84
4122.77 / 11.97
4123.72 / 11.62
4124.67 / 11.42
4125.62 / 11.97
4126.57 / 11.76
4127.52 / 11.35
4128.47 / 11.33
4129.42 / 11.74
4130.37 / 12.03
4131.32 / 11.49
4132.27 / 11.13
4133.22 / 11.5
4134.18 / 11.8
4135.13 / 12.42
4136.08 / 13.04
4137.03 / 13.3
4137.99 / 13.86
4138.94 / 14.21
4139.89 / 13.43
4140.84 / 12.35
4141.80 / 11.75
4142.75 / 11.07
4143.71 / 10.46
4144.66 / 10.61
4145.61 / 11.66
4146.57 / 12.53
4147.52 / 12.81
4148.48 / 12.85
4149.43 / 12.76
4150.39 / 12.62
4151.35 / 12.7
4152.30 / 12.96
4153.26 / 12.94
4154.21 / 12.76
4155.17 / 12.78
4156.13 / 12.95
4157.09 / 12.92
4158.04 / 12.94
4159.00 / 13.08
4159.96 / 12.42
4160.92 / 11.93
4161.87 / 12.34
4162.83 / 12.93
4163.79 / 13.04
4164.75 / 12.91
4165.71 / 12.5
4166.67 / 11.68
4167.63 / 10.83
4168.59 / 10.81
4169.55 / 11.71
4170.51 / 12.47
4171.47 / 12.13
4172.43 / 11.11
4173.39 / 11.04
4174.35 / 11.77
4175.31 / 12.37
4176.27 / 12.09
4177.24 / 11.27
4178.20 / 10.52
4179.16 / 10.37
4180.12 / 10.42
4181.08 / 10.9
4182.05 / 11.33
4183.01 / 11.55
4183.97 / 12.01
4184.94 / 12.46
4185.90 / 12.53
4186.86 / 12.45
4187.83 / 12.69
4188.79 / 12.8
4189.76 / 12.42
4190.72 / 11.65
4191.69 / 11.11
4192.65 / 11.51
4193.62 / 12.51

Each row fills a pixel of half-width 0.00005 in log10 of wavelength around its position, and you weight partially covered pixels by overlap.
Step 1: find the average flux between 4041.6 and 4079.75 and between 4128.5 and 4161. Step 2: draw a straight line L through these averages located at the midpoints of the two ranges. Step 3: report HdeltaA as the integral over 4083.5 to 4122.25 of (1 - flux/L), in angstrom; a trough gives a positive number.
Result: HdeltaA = 1.6 angstrom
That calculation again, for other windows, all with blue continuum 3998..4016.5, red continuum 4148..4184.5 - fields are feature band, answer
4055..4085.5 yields -4.6 angstrom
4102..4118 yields -0.7 angstrom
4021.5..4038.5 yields -3.3 angstrom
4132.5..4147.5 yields -0.6 angstrom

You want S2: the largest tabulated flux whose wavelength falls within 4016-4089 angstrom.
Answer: 15.2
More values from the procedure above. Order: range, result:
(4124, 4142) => 14.21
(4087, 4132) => 25.51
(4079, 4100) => 12.64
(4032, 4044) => 14.74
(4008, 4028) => 14.15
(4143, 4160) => 13.08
